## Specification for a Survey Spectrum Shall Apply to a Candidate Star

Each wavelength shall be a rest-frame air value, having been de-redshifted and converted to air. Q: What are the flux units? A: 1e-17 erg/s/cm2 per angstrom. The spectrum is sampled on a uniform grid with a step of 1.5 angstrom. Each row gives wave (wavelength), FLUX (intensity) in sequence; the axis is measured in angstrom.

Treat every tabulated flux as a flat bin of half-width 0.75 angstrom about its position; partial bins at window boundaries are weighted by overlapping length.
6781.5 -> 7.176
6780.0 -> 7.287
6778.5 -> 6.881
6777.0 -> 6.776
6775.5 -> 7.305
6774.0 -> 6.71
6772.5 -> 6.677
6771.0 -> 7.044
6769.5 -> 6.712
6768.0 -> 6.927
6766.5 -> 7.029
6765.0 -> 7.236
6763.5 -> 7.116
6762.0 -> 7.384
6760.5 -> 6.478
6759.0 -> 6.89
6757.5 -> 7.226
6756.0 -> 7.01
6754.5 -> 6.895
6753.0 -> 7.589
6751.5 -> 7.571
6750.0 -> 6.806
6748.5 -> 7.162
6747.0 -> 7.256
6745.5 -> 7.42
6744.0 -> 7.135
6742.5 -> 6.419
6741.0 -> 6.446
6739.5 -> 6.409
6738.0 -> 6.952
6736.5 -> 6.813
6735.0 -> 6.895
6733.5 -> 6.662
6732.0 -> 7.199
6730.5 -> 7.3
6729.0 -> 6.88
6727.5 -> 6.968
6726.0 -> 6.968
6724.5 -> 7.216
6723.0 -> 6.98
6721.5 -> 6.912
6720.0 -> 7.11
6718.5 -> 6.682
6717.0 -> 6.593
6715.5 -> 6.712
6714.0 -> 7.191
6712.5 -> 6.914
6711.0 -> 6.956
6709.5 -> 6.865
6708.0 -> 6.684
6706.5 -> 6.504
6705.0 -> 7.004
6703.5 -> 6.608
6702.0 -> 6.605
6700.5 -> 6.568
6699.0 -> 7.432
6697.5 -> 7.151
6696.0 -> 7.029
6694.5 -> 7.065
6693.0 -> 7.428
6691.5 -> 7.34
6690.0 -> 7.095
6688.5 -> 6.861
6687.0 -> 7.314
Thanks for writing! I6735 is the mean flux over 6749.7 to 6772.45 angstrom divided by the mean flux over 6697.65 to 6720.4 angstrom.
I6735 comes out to 1.0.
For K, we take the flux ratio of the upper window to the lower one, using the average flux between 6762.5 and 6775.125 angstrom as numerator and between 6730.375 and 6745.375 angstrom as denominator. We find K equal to 1.02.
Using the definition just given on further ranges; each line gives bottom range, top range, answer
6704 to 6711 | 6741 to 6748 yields 1.03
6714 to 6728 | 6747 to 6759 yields 1.04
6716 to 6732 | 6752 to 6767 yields 1.02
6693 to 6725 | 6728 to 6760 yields 1.01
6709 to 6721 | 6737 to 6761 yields 1.02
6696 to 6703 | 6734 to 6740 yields 0.98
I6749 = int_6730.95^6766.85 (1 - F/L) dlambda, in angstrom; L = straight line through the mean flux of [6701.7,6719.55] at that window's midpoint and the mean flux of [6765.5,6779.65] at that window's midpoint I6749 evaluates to -0.7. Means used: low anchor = 6.79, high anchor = 6.91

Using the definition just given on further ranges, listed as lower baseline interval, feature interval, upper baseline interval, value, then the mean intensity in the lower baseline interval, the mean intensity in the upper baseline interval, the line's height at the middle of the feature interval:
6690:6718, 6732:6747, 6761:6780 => 0.3 angstrom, 6.93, 6.99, 6.96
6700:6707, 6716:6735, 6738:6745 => -0.8 angstrom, 6.67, 6.67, 6.67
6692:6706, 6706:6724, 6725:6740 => 0.3 angstrom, 6.99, 6.92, 6.95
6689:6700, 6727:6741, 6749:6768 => 0.5 angstrom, 7.2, 7.1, 7.13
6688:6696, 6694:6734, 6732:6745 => 0.3 angstrom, 7.15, 6.76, 6.97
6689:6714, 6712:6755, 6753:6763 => 0.2 angstrom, 6.96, 7.03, 7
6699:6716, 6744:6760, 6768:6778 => -0.7 angstrom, 6.81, 6.88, 6.86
